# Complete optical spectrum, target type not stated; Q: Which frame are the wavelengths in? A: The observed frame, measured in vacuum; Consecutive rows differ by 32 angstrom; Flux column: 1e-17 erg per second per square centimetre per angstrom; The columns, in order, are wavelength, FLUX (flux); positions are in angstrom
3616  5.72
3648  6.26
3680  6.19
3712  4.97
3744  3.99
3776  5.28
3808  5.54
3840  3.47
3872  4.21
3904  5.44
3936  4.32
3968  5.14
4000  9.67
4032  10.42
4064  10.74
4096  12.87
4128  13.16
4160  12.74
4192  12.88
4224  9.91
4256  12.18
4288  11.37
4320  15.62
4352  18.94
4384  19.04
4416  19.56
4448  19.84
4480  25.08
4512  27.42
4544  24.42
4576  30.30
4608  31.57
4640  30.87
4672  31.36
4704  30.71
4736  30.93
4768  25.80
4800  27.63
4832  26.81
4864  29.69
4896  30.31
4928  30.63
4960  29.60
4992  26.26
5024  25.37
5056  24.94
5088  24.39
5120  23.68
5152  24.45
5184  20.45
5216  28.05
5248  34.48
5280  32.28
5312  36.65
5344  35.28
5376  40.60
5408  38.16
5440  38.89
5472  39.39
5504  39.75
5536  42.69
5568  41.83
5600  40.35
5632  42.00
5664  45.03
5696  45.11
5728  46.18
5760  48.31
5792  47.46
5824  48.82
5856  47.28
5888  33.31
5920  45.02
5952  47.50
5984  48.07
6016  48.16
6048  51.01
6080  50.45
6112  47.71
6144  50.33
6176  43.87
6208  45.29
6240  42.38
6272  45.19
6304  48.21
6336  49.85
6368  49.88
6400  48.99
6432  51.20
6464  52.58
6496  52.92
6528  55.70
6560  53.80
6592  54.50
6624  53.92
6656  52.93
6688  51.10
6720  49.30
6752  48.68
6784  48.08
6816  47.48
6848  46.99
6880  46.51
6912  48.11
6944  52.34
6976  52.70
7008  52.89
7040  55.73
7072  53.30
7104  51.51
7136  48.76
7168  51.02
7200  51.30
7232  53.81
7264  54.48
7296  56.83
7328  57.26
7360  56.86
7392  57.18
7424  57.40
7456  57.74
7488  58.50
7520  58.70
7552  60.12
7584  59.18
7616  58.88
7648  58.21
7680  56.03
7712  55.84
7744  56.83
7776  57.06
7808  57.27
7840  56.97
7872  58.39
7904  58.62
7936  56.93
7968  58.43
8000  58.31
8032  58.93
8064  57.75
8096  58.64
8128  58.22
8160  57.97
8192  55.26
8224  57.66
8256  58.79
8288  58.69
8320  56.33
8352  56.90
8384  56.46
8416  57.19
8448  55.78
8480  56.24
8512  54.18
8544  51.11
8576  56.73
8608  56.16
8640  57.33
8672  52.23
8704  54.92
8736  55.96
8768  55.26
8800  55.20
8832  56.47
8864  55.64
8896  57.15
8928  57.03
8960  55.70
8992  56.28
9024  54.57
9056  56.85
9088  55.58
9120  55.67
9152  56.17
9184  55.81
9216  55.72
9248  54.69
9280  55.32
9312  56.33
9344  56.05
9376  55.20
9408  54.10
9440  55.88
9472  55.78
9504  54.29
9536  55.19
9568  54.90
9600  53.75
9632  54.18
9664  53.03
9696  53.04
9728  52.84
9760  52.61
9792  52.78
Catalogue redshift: 0.00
